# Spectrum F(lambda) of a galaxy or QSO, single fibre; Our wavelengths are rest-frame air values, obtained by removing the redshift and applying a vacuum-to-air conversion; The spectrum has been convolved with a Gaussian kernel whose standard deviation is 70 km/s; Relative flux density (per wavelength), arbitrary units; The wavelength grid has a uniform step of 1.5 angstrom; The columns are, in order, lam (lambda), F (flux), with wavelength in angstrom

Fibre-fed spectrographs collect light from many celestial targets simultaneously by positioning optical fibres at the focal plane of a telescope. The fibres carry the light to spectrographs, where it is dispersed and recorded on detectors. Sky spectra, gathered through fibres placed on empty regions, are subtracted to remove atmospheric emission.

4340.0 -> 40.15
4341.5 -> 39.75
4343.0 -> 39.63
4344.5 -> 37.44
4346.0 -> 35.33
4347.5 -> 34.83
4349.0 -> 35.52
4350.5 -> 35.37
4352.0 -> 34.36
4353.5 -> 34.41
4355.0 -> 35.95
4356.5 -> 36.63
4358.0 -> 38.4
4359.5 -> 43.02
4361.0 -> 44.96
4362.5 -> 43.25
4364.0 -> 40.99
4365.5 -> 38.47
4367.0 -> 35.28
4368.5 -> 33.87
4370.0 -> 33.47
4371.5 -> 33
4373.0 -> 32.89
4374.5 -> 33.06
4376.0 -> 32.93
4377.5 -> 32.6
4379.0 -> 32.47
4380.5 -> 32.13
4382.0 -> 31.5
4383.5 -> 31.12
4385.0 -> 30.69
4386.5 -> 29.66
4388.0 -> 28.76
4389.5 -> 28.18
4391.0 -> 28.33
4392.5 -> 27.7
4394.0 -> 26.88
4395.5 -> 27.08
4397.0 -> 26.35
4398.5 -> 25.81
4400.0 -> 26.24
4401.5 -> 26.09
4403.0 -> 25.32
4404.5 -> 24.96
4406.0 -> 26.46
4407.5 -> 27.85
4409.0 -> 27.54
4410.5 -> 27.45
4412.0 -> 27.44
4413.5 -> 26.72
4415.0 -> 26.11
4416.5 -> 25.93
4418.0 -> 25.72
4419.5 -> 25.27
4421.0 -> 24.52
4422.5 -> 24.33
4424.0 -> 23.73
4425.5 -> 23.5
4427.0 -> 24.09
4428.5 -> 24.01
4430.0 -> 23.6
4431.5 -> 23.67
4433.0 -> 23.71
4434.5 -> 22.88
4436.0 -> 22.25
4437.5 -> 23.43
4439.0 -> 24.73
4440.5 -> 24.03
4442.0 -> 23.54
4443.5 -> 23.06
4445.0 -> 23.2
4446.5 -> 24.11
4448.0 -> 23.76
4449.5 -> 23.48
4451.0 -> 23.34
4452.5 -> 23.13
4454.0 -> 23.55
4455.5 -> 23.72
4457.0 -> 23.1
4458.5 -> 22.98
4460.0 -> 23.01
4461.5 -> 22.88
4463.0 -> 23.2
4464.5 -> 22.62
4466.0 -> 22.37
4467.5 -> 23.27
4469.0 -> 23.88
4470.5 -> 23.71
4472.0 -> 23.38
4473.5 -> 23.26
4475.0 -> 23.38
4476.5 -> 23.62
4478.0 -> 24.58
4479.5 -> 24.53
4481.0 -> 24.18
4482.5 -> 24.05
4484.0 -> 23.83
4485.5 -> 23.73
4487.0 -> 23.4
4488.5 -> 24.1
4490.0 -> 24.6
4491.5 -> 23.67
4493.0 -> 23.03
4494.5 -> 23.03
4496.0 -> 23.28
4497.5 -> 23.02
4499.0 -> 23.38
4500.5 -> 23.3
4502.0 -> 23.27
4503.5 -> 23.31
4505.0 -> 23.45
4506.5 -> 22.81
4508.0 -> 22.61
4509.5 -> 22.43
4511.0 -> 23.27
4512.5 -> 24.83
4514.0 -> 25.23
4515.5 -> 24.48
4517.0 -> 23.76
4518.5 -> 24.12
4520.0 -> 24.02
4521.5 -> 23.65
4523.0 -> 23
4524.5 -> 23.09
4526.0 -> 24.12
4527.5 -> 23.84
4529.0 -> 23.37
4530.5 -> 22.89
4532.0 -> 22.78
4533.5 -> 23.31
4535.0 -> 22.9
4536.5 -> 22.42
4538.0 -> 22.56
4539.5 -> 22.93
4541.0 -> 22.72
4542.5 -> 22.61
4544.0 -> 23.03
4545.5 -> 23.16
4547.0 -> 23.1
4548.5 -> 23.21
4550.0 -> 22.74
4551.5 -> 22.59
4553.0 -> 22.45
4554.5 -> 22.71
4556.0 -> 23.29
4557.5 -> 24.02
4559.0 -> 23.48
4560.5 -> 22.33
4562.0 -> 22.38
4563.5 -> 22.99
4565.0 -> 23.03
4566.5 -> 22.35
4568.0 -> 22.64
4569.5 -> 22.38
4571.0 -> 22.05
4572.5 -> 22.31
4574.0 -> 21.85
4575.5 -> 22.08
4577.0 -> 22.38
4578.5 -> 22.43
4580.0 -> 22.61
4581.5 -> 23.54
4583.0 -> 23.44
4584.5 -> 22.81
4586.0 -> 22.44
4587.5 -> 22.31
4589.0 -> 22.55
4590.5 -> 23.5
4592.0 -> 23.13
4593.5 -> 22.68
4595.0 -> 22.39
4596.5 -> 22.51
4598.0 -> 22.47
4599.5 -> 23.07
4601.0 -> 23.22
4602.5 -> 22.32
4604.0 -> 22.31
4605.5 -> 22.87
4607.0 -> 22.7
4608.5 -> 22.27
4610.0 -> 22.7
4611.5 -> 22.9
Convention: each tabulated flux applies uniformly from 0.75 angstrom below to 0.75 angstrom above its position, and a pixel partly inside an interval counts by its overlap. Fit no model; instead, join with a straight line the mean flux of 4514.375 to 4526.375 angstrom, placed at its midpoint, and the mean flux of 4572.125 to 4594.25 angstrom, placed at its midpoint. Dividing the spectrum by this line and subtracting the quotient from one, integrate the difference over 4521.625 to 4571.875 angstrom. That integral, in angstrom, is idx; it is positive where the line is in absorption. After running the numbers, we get 0.9 angstrom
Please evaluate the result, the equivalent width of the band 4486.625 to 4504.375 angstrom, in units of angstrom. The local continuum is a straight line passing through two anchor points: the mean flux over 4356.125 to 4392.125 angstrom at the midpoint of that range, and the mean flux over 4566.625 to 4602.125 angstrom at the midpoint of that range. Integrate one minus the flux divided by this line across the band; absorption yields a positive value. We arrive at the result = 2.7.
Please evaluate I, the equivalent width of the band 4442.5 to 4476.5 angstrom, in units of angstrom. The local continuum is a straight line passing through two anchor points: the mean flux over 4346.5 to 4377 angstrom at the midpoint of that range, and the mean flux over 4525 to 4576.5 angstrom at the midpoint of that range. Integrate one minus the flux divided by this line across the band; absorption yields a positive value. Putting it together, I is 7.1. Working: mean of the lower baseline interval 36.5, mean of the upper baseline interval 22.8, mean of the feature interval 23.3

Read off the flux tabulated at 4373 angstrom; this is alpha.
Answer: 32.89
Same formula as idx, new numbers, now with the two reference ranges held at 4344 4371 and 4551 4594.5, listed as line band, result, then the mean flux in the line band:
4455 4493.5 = 7.61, 23.5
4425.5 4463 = 9.47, 23.5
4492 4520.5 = 3.86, 23.5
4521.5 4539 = 1.68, 23.1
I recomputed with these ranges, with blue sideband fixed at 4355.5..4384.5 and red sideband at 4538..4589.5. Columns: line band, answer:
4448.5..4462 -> 3.0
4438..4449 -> 2.5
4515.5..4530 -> 1.0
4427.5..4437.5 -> 2.6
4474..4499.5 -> 3.8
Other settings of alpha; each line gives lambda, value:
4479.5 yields 24.53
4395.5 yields 27.08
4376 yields 32.93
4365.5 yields 38.47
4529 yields 23.37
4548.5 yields 23.21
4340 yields 40.15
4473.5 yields 23.26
